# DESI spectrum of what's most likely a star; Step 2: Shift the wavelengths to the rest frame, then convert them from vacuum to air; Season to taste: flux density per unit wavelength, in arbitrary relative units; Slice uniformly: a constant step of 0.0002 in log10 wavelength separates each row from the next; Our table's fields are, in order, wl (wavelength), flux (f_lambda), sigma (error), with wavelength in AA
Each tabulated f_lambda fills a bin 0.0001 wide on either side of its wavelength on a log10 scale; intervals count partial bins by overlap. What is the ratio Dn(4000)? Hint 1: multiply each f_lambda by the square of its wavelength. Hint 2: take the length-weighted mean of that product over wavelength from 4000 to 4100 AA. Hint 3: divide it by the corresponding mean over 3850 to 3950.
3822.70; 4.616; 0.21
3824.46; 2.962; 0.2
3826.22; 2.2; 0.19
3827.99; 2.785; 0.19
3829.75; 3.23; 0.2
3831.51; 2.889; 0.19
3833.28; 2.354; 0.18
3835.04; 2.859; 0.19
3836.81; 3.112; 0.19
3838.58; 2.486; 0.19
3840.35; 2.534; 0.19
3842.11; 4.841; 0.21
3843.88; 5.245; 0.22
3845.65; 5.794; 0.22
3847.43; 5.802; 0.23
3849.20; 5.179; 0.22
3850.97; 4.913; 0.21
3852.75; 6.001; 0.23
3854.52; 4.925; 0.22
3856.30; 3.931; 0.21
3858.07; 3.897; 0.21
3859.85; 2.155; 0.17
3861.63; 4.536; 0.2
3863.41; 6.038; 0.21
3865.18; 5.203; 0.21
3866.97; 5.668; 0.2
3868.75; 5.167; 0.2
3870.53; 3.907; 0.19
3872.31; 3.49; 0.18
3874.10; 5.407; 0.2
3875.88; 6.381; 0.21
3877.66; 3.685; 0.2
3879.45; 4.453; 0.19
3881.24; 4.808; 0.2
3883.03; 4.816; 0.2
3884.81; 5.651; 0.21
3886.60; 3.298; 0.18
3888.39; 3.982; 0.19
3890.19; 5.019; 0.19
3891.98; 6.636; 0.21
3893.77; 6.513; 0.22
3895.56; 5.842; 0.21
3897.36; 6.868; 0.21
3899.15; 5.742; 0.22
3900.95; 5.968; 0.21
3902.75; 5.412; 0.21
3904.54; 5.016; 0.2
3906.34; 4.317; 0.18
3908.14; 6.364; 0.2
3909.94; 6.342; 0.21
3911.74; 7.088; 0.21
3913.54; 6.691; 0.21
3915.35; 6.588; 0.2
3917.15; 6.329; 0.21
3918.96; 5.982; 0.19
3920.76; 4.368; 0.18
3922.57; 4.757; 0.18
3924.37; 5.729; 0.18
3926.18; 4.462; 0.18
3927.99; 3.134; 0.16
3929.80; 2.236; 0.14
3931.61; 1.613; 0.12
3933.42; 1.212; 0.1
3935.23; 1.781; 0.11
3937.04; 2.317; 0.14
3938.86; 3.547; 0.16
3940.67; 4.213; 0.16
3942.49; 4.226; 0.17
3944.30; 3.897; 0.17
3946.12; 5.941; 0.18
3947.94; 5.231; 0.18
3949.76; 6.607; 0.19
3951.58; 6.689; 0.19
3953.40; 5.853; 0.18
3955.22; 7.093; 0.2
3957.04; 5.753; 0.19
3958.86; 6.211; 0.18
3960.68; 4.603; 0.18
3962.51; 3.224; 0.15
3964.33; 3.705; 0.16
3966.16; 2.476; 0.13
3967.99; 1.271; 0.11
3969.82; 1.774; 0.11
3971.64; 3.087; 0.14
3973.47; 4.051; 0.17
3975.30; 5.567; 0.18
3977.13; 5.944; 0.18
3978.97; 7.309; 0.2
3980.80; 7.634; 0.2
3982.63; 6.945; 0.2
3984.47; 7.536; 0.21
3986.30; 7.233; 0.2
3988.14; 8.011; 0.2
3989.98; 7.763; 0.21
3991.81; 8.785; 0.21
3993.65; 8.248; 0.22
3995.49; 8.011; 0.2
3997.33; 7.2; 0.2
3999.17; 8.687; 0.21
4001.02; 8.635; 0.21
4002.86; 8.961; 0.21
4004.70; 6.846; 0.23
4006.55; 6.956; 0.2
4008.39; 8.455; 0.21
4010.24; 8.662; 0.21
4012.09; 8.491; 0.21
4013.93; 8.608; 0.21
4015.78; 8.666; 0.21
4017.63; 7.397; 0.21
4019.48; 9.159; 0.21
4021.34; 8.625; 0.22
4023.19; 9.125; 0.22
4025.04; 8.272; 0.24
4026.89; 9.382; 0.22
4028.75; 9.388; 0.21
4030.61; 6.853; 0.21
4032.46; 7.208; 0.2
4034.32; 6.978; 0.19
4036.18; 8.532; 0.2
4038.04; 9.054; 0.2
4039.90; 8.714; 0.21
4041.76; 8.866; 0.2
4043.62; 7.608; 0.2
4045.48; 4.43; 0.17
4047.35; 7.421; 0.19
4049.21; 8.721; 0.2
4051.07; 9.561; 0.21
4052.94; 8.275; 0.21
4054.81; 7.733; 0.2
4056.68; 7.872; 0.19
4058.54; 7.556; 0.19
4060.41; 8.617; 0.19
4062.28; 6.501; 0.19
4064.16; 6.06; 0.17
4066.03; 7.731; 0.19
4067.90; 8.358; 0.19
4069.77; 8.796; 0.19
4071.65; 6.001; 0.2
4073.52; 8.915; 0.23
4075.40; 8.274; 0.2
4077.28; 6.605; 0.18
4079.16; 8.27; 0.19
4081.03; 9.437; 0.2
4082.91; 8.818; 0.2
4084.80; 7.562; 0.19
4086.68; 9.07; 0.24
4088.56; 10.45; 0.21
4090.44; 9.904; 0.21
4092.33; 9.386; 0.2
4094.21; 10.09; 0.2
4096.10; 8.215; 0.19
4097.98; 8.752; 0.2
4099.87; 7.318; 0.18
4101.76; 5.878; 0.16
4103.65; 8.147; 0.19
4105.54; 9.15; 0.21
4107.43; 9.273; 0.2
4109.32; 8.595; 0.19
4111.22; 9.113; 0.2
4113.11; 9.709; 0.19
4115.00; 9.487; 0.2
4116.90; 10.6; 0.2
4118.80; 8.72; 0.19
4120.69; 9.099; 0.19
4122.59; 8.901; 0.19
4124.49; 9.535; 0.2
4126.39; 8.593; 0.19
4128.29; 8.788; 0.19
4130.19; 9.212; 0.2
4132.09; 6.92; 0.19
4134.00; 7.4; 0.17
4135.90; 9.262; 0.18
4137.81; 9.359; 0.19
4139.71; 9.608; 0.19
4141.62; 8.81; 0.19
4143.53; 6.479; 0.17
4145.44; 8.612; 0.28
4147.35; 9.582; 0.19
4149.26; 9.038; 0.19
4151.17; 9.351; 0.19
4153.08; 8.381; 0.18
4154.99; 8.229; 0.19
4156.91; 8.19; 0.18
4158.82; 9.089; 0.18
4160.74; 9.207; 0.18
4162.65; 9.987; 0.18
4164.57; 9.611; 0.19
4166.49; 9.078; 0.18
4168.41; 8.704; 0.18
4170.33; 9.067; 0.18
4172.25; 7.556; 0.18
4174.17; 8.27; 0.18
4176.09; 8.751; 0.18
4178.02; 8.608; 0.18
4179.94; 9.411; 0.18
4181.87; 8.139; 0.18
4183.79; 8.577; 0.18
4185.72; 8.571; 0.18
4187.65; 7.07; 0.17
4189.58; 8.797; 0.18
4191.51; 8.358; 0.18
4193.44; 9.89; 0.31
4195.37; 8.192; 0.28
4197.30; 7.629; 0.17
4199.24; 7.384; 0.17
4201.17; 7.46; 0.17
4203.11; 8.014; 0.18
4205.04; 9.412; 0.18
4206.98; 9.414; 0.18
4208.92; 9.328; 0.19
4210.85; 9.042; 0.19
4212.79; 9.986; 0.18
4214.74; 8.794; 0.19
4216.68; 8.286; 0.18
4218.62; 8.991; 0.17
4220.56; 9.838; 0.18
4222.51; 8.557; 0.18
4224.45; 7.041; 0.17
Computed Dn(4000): 1.8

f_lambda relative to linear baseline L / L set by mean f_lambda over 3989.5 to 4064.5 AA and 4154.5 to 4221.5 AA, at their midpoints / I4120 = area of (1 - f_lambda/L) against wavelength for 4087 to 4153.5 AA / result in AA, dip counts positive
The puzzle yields -3.2 AA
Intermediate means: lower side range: 8.09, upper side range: 8.72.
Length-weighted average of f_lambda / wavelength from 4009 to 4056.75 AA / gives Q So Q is 8.22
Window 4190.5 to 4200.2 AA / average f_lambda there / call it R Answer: 8.29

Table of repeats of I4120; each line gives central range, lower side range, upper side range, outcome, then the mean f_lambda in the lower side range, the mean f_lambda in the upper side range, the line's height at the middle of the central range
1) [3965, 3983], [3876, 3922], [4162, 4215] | 5.2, 5.52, 8.67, 6.34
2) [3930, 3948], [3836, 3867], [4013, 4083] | 8.4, 4.54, 8.05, 6.11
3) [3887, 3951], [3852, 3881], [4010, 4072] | 8.1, 4.67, 8.05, 5.69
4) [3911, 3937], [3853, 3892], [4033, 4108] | 5.5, 4.66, 8.16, 5.57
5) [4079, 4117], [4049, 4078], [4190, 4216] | -4.0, 7.83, 8.68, 8.04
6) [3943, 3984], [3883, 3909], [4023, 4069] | 9.4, 5.45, 7.94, 6.57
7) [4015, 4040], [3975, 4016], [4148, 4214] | -1.3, 7.81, 8.7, 7.96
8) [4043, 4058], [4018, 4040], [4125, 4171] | 1.4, 8.4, 8.78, 8.47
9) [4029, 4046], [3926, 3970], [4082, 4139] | -2.7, 3.99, 8.85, 6.67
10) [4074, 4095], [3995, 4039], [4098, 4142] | -0.7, 8.26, 8.76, 8.59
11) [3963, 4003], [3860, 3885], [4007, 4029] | 8.1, 4.84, 8.63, 7.72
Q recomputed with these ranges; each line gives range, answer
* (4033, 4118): 8.32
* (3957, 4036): 6.96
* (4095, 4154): 8.71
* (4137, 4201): 8.64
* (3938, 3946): 4.17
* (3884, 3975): 4.73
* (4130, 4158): 8.55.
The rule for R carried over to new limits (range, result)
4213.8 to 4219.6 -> 8.7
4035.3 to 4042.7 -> 8.79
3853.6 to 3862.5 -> 3.9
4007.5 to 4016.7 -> 8.58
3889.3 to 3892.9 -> 5.84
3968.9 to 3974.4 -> 2.98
